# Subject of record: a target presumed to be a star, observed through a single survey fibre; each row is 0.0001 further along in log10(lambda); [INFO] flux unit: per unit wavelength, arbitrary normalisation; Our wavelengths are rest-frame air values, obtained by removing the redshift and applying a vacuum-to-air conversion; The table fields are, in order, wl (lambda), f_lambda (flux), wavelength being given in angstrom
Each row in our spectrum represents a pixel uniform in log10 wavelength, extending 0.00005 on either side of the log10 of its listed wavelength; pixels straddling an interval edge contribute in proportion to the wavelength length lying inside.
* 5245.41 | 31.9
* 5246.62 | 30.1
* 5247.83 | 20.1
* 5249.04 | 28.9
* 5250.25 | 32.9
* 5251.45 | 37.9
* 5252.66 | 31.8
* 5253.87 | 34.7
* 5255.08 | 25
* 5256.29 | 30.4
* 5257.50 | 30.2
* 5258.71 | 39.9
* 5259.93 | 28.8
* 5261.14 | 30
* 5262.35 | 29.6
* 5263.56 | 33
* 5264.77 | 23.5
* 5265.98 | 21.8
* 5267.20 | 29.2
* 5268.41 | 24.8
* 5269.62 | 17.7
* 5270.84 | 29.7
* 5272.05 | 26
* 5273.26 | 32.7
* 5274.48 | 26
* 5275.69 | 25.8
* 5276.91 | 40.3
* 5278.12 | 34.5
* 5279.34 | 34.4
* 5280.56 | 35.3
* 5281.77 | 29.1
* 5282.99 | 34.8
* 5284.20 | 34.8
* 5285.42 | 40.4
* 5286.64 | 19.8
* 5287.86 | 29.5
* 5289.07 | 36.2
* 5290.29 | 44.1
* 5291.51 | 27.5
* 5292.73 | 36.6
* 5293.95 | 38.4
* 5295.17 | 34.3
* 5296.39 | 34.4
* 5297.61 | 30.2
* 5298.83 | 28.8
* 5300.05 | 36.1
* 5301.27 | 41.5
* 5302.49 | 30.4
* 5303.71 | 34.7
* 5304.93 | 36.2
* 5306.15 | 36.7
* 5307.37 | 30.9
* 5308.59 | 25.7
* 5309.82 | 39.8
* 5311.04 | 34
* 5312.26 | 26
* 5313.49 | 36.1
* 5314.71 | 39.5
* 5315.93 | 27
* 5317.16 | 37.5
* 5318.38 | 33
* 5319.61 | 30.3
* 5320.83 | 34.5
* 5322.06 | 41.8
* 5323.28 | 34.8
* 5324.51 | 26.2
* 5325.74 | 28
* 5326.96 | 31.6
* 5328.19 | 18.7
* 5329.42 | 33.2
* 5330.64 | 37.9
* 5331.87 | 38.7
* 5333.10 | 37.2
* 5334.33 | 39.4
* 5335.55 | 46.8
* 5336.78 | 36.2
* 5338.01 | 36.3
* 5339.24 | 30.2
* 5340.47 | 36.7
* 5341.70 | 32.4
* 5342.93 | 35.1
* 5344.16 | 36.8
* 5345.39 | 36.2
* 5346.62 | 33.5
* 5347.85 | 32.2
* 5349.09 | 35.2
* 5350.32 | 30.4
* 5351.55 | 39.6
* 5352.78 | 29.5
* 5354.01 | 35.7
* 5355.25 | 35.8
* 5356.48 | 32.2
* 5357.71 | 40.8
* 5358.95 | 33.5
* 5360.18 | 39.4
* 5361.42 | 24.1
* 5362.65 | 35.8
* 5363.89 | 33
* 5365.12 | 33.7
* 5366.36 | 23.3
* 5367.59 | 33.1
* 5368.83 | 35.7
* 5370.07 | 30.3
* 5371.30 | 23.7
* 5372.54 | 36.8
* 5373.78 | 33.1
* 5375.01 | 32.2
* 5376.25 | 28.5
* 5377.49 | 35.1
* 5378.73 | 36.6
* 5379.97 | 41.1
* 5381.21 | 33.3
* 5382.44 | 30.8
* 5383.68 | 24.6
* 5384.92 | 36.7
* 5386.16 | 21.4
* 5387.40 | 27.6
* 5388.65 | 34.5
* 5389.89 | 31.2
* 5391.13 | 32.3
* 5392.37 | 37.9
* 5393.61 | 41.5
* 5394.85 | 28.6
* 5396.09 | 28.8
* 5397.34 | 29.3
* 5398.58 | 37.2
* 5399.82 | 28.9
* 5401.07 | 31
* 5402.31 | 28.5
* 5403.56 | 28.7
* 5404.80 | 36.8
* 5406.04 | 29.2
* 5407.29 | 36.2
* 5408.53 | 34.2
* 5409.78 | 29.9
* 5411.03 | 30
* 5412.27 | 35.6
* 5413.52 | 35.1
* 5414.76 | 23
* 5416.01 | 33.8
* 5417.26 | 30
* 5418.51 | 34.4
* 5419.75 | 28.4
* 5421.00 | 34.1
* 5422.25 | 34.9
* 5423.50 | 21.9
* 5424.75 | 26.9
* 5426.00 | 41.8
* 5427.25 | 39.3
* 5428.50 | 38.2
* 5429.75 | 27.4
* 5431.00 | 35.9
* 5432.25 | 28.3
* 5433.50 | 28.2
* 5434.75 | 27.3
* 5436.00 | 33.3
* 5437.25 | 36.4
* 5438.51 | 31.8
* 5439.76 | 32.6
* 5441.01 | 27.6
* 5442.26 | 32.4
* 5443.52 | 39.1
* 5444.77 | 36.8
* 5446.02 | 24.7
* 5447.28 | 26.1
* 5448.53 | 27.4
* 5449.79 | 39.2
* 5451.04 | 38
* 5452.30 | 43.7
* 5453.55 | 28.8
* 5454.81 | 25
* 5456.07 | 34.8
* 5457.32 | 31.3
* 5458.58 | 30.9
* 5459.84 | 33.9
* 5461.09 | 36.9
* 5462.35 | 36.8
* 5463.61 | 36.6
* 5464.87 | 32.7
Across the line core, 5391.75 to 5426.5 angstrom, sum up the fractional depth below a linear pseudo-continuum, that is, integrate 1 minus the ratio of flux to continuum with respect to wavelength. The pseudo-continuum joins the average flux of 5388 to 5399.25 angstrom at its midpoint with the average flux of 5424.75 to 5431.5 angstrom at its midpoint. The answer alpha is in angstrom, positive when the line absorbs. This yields 2.44 angstrom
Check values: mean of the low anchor 33.4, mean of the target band 32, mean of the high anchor 35.6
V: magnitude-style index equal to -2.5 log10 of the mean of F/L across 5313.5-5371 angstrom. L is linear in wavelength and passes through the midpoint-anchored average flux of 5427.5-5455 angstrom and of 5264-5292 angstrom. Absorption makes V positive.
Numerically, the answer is -0.092 mag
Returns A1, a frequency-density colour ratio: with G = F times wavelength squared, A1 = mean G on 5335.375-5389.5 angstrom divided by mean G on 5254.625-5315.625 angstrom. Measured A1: 1.1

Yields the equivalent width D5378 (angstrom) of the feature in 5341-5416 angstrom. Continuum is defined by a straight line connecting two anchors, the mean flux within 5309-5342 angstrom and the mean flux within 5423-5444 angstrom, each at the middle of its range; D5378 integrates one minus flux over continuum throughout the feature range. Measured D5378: 1.39 angstrom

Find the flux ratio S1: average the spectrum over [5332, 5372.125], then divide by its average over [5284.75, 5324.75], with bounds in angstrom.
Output 1.01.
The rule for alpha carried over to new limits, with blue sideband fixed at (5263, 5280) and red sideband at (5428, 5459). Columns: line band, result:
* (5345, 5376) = -2.7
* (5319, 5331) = -0.8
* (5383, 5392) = 0.3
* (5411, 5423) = -0.1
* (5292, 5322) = -4.8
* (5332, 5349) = -3.5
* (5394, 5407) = 0.1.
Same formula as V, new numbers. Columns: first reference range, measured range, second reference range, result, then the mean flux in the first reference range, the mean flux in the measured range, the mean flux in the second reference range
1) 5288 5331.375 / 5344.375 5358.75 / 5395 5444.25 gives -0.06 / 33.5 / 34.7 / 31.9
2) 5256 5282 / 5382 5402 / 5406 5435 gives 0.01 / 29.7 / 31.3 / 31.9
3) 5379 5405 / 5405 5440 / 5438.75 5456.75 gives 0.01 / 31.9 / 32.1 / 32.6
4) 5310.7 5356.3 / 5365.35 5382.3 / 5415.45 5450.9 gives 0.03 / 34.1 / 32.5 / 32.2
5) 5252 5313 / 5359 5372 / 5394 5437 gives 0.01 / 31.7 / 31.3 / 31.7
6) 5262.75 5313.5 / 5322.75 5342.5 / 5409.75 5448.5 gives -0.07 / 31.9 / 34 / 31.7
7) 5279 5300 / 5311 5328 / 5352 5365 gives 0.04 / 33.5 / 32.5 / 34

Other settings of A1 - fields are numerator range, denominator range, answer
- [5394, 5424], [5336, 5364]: 0.93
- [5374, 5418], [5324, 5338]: 0.96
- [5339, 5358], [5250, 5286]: 1.15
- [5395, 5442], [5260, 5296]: 1.08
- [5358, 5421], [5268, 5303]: 1.03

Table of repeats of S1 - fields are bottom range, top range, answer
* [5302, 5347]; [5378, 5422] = 0.94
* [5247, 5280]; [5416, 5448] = 1.08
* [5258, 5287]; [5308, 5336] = 1.12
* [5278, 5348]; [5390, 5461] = 0.95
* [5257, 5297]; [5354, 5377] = 1.04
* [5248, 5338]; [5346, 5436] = 0.99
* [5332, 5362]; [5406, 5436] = 0.90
